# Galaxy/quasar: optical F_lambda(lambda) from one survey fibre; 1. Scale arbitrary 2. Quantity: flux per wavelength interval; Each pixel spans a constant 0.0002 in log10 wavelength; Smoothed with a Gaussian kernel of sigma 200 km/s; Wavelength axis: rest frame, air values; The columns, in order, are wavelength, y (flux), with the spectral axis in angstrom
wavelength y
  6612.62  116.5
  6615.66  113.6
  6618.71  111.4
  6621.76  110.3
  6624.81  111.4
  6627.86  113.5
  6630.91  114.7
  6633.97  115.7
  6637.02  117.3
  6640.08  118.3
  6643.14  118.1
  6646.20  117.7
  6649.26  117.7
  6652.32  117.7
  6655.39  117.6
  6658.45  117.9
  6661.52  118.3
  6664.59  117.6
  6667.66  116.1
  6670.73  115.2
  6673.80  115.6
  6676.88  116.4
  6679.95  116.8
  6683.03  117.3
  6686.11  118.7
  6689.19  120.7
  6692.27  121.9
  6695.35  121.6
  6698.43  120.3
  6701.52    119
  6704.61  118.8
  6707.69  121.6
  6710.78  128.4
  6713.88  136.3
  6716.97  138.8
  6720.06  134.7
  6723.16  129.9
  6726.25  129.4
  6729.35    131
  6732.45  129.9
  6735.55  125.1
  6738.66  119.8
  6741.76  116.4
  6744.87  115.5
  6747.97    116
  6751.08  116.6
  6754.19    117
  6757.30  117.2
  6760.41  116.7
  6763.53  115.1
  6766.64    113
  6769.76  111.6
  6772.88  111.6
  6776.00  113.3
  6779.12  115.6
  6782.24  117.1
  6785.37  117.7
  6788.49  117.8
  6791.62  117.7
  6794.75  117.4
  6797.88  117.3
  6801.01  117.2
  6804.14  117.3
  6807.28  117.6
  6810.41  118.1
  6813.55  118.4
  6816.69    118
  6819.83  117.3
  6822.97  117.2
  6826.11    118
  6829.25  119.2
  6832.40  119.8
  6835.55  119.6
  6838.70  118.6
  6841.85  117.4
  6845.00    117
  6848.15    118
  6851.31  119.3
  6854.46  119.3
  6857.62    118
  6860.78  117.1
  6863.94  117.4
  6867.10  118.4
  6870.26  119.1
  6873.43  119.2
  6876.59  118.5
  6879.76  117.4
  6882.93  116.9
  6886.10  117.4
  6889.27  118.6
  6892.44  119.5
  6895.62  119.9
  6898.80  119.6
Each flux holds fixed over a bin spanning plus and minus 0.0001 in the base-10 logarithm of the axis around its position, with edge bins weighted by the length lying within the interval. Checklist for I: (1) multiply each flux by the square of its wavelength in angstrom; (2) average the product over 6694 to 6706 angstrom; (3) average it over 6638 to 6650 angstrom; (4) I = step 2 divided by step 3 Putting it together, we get 1.03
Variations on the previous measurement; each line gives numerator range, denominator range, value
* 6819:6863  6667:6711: 1.04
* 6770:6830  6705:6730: 0.92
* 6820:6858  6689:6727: 0.97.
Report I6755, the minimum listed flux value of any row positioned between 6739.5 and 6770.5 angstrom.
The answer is 111.6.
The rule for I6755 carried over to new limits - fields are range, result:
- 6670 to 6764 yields 115.1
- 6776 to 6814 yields 113.3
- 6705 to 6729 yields 121.6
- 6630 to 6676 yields 114.7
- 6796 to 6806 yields 117.2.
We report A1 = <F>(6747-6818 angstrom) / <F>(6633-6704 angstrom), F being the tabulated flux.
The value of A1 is 0.99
